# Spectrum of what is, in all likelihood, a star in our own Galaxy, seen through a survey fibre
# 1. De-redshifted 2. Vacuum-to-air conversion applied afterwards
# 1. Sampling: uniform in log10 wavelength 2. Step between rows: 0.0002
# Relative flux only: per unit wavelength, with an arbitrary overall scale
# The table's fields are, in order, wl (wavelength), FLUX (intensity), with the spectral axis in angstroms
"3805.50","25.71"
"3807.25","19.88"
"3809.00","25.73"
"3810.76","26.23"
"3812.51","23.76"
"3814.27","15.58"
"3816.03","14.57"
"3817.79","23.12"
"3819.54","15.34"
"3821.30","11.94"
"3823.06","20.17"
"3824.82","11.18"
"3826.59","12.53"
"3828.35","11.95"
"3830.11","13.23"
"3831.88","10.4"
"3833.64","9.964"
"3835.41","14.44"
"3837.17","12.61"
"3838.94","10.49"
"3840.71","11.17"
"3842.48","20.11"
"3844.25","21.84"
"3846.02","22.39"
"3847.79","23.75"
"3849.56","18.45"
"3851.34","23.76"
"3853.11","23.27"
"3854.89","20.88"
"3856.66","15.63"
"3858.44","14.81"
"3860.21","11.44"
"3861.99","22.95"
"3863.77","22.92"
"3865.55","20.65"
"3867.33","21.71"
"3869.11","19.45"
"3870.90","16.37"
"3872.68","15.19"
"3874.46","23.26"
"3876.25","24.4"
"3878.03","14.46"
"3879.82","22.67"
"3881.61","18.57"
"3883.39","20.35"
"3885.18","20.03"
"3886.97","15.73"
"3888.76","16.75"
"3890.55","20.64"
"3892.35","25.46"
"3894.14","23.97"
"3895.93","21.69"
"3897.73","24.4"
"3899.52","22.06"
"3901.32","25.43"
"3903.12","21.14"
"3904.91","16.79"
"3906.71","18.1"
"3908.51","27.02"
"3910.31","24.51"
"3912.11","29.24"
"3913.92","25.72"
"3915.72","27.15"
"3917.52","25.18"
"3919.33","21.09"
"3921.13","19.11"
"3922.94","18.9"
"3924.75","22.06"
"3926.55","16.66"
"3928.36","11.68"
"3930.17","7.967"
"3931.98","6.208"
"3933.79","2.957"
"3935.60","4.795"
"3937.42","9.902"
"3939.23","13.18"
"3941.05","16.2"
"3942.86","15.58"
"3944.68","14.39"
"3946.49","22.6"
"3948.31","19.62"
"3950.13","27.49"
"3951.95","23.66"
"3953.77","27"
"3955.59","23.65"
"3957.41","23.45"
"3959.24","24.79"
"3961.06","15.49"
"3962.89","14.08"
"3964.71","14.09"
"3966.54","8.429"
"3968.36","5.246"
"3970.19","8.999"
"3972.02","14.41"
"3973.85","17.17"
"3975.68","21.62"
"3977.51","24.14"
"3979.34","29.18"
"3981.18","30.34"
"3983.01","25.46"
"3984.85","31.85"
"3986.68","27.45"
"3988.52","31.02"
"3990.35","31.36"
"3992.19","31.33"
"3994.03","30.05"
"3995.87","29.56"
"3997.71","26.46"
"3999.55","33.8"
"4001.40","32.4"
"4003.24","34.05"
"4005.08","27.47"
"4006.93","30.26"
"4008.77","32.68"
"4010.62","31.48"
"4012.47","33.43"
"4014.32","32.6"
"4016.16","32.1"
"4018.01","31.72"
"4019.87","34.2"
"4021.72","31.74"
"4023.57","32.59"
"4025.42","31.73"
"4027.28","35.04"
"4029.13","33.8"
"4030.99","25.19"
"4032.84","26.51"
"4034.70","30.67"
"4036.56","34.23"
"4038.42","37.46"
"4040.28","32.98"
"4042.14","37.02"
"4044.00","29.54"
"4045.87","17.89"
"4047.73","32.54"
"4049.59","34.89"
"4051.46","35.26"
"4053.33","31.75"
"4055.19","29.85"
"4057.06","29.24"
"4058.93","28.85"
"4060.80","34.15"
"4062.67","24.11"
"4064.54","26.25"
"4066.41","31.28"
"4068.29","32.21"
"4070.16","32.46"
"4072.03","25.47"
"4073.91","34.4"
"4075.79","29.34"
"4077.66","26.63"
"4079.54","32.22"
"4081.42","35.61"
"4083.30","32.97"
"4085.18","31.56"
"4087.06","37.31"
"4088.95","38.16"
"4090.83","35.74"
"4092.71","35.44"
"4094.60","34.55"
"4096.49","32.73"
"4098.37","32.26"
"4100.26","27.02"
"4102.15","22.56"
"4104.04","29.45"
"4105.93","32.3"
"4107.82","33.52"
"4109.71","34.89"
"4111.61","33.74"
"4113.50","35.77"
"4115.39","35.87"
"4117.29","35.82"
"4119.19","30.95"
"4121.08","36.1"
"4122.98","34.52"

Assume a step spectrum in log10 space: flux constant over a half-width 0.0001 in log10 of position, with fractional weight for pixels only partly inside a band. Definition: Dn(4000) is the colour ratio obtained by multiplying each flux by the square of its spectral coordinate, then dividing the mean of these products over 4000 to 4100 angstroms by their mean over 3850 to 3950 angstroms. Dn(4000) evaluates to 1.80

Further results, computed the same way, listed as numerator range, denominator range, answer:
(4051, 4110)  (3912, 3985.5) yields 1.83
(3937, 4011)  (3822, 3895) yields 1.37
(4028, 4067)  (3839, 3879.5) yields 1.74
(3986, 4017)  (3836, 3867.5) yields 1.79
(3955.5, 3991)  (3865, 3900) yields 1.08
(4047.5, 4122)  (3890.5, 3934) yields 1.71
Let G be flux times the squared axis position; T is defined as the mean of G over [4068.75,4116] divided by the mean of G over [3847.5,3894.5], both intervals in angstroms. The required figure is 1.8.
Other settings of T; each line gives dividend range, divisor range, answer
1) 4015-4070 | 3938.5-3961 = 1.57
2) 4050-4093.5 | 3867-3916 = 1.62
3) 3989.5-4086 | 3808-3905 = 1.82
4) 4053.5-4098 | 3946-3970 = 1.79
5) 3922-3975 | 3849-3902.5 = 0.80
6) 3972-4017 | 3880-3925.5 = 1.39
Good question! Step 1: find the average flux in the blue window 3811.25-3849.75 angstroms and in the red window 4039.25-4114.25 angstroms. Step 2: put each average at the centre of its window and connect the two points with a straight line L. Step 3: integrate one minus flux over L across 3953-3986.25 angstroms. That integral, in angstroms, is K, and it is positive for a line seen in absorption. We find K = 6.4 angstroms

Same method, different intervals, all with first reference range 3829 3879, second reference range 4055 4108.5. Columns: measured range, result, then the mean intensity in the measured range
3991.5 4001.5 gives -1.6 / 30.4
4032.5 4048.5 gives -1.3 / 31.1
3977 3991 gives -1.9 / 28.9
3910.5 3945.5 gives 9.0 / 16.4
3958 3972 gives 6.3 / 13.3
